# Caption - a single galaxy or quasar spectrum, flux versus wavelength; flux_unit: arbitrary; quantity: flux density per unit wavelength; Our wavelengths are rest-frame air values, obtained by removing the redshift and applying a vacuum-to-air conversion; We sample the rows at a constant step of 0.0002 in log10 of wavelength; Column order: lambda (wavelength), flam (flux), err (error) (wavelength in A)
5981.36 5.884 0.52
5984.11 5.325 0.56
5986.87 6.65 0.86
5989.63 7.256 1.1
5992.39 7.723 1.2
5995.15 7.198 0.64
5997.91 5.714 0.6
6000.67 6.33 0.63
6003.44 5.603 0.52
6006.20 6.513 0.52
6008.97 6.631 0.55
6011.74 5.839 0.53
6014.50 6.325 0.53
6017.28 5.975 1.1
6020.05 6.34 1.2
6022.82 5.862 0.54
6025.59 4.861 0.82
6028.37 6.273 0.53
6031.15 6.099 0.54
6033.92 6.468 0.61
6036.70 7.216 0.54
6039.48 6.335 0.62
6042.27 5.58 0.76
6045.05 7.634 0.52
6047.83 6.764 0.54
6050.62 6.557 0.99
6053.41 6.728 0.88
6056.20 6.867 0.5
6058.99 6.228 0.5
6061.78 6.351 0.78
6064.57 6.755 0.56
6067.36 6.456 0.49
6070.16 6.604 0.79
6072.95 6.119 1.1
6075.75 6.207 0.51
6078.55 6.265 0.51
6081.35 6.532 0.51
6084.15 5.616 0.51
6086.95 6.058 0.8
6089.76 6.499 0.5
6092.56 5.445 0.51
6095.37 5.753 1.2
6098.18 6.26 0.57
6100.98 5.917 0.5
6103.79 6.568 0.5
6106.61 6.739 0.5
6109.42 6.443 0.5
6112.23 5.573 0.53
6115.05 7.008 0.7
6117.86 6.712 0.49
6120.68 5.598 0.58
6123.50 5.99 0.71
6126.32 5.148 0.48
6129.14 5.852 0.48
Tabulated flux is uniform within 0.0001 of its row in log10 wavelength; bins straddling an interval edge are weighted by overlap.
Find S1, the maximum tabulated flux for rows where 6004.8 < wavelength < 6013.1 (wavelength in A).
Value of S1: 6.631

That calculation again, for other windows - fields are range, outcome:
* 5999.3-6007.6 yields 6.513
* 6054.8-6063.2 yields 6.867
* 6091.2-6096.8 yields 5.753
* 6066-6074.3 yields 6.604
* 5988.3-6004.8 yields 7.723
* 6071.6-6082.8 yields 6.532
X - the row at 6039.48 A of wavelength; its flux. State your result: 6.335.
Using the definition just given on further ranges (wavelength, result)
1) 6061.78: 6.351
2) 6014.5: 6.325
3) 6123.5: 5.99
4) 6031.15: 6.099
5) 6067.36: 6.456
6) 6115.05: 7.008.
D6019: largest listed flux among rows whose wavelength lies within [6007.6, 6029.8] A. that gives 6.631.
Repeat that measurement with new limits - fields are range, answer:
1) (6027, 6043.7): 7.216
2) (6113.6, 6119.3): 7.008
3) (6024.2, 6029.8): 6.273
